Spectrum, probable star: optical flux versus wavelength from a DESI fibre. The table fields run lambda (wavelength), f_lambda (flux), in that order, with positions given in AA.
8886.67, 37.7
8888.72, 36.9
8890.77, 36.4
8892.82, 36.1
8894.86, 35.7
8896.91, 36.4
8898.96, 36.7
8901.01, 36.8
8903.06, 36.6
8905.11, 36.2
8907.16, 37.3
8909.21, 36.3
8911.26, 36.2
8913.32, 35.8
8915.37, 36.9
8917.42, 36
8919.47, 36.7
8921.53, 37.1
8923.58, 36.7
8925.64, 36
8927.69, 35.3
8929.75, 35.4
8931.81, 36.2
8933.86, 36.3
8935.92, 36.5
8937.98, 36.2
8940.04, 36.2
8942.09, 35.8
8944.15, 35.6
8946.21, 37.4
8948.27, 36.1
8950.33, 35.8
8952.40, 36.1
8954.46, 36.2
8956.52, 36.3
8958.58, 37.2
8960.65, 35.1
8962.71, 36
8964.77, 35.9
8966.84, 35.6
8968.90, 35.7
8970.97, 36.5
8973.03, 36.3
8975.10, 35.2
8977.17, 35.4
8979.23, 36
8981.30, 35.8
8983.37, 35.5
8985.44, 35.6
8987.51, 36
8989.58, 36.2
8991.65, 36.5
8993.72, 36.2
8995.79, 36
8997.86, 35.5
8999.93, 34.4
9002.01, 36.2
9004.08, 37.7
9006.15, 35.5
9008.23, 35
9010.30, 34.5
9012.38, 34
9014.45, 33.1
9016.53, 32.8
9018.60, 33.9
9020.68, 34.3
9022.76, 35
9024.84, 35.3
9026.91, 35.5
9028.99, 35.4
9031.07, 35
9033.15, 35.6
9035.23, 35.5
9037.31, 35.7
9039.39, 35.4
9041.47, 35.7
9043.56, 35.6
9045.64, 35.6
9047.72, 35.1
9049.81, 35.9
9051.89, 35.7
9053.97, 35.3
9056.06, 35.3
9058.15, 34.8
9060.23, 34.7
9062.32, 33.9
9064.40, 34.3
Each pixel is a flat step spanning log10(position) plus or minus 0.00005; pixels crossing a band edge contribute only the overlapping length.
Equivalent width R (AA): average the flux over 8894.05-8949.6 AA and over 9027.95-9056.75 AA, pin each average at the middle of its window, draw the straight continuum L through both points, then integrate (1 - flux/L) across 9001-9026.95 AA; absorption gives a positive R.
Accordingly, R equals 0.6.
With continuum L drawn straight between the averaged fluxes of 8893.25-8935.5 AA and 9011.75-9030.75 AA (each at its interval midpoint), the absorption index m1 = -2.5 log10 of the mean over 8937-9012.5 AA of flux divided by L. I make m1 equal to -0.02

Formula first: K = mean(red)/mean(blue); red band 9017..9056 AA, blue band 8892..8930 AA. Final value 1.0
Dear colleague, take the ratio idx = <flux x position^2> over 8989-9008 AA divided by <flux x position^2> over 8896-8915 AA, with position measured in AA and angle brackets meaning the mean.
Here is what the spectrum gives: 1.01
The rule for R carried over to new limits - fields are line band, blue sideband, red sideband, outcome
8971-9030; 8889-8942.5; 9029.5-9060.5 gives 0.6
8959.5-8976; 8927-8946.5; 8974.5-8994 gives 0.1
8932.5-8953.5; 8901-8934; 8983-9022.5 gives -0.1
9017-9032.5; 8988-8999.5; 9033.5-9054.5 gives 0.4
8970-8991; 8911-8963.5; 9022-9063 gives 0.0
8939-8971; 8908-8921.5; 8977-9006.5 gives 0.1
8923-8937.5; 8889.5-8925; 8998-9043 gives 0.1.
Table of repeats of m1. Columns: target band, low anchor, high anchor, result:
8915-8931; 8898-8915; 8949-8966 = 0.00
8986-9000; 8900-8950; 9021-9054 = 0.00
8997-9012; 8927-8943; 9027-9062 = 0.00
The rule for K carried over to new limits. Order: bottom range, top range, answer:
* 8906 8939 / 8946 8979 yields 0.99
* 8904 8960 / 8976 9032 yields 0.97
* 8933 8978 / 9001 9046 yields 0.97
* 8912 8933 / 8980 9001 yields 0.99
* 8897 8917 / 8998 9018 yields 0.95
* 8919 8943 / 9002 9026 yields 0.96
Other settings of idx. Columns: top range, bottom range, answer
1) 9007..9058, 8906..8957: 0.99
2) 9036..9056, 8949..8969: 1.01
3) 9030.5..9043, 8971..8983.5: 1.01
